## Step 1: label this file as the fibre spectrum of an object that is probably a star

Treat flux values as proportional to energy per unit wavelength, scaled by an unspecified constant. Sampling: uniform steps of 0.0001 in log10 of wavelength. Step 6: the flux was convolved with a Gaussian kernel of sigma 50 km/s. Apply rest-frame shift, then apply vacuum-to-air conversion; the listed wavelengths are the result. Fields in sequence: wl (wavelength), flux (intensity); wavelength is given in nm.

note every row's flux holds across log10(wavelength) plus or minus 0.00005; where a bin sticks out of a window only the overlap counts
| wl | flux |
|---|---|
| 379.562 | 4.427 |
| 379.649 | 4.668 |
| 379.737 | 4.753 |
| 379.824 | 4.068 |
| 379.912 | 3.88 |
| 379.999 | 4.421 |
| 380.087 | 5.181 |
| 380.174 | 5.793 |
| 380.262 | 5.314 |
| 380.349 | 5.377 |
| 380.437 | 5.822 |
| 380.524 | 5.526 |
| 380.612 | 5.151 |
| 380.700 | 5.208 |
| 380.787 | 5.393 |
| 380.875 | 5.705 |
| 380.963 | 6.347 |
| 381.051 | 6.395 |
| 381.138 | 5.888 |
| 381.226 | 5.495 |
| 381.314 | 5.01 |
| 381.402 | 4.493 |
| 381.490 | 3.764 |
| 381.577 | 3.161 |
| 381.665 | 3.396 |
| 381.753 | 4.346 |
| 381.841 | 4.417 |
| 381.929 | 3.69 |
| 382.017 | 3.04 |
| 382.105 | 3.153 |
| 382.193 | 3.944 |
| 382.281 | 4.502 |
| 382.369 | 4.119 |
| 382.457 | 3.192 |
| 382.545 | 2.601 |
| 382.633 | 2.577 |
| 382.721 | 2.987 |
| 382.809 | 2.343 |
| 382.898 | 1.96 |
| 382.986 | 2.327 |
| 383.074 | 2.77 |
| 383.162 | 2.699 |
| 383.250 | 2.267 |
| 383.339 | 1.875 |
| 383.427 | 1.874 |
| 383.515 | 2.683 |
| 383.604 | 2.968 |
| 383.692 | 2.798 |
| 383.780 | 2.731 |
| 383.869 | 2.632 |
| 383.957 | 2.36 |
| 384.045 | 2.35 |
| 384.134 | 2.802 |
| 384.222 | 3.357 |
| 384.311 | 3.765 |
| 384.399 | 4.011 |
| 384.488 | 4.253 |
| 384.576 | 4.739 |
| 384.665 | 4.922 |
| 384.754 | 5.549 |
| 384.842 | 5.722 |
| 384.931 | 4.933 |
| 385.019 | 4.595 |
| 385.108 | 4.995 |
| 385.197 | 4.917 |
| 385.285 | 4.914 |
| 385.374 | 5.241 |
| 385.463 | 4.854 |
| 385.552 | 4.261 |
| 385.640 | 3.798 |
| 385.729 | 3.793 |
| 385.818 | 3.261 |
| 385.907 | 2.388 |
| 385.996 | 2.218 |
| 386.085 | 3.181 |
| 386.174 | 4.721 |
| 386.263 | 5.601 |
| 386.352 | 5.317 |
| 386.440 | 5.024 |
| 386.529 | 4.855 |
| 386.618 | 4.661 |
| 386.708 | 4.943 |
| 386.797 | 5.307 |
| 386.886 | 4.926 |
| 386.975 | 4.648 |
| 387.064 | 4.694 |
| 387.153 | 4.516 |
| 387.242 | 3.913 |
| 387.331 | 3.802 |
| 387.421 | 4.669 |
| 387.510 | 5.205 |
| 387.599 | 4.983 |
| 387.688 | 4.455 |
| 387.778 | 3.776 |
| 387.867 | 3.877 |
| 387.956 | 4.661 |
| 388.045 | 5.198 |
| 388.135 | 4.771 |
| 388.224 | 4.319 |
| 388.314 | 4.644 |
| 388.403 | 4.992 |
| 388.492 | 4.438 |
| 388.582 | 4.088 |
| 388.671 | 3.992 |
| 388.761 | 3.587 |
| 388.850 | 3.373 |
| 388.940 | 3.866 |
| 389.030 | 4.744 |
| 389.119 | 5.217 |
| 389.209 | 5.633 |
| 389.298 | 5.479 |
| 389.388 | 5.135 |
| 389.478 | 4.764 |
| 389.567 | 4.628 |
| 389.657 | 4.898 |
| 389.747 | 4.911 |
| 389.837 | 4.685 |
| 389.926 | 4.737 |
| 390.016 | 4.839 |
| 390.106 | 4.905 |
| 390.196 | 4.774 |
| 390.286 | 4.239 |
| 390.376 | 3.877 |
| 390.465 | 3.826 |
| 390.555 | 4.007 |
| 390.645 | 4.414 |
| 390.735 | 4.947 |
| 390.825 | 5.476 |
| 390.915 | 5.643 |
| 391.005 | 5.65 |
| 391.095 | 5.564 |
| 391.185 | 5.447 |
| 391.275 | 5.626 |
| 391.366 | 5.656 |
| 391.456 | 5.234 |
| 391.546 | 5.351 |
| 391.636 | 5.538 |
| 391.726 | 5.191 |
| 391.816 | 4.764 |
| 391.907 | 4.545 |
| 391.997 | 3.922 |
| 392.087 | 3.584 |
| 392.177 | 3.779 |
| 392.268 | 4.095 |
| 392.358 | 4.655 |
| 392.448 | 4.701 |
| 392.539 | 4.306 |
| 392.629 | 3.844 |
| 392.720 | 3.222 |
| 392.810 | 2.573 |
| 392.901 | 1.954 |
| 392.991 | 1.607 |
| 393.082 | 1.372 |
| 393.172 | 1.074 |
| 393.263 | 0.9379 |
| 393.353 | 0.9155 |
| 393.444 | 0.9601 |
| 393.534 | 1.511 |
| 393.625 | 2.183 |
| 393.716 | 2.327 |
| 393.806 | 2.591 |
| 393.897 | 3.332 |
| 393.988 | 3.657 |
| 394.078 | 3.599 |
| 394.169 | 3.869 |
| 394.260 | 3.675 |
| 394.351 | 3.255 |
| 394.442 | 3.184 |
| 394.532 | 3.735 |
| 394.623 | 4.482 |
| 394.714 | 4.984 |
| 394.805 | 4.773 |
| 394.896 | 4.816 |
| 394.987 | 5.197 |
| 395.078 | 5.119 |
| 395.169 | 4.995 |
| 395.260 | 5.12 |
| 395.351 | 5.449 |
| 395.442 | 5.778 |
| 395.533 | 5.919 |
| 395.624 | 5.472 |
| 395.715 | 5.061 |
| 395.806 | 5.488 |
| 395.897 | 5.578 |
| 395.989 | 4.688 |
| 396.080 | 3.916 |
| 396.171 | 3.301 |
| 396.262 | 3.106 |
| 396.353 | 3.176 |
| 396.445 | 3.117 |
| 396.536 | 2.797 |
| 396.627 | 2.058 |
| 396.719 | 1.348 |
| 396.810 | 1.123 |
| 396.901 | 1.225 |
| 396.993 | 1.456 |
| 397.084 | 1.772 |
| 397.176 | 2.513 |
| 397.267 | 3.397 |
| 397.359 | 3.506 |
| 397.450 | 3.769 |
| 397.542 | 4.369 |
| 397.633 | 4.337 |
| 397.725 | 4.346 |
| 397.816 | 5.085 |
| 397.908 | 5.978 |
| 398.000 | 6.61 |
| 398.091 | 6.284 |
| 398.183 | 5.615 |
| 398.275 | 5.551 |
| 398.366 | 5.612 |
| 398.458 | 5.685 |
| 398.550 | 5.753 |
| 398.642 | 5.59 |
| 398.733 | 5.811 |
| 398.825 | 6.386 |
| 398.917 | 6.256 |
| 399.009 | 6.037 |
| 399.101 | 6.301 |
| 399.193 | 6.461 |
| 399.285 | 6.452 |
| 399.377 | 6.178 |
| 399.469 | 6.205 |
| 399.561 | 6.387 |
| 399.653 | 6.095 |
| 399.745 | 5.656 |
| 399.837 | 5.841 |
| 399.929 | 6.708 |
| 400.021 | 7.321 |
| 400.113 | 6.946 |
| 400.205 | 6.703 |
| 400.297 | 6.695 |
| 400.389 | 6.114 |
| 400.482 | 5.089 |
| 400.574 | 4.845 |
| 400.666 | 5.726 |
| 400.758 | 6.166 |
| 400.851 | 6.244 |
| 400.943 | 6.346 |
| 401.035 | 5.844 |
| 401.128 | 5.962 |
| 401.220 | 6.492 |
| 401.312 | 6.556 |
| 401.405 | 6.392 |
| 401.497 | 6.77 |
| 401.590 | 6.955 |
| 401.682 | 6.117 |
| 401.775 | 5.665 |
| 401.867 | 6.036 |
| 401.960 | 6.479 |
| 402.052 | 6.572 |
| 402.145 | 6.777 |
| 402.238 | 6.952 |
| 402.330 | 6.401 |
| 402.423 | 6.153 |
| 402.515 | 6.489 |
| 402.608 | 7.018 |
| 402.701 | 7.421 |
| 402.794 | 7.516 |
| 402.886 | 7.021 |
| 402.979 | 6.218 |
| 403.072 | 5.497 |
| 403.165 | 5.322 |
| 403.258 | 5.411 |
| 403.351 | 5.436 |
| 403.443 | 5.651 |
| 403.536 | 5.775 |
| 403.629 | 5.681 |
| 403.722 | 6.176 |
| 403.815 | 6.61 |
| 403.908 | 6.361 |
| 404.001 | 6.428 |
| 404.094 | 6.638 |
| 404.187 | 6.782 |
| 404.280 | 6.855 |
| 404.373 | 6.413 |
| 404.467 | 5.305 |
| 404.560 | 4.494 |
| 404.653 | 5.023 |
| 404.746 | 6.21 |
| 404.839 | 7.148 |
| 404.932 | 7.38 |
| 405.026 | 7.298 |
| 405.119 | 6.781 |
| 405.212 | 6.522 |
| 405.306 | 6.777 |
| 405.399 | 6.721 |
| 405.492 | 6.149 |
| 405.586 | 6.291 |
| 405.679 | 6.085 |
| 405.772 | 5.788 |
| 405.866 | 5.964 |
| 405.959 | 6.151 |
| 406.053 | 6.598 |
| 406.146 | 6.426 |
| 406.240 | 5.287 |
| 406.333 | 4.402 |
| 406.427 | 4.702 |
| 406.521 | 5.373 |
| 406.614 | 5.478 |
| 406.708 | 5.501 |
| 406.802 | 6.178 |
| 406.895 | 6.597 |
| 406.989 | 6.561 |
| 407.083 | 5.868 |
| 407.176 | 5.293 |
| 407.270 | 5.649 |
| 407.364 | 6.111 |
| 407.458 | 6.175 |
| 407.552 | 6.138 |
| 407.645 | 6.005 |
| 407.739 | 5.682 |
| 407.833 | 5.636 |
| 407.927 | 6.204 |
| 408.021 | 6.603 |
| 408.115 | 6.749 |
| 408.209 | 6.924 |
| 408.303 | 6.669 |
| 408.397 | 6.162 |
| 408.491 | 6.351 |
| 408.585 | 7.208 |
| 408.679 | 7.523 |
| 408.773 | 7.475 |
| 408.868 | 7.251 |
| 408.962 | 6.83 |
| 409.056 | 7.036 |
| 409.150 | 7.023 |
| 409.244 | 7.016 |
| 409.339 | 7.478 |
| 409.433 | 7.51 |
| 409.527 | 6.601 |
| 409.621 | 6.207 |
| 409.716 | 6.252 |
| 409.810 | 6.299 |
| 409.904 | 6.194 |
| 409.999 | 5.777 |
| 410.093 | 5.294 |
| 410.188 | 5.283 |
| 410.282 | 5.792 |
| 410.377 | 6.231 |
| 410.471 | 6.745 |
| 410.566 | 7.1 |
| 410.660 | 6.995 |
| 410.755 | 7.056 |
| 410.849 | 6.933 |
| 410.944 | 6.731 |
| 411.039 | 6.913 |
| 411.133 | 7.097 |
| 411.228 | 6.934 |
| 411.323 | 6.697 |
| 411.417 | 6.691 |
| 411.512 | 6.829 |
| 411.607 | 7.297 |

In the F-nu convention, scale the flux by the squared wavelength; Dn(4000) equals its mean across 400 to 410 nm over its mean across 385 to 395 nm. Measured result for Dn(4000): 1.62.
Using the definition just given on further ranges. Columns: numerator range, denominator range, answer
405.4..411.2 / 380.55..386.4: 1.84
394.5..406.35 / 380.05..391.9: 1.38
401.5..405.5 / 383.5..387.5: 1.67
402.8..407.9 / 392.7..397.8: 1.88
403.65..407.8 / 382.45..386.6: 1.87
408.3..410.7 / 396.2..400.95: 1.40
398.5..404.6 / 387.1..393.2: 1.49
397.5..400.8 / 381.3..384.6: 2.02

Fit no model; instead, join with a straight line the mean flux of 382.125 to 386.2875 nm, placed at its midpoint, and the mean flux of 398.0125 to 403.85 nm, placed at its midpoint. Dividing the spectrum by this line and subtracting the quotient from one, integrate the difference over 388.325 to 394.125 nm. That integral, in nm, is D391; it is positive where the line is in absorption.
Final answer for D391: 0.69 nm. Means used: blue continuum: 3.55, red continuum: 6.2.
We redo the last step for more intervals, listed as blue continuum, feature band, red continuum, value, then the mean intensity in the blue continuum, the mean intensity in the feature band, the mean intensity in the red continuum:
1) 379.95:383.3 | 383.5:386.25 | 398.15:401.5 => 0.395 nm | 4.2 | 3.89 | 6.12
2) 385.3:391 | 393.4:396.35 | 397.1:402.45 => 0.682 nm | 4.53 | 4.09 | 5.86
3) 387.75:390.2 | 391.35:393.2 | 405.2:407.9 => 0.379 nm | 4.61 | 3.85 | 5.93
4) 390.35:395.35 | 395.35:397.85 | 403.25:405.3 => 0.538 nm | 3.92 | 3.65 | 6.23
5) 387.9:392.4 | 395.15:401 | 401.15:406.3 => 0.678 nm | 4.72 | 5.02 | 6.31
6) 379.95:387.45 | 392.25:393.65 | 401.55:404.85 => 0.723 nm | 4.12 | 2.47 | 6.24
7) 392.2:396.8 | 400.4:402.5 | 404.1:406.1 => -0.325 nm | 3.56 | 6.21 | 6.33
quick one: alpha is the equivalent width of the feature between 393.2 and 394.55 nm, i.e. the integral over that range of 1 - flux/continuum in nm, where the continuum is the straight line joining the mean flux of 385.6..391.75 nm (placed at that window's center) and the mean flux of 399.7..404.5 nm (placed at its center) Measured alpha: 0.68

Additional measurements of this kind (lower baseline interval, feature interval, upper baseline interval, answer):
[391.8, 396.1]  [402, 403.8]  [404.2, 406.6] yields -0.23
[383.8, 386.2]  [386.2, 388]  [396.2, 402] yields -0.22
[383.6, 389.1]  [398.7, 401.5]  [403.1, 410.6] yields -0.32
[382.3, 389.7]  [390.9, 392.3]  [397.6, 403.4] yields -0.04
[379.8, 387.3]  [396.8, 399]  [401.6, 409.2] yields 0.38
